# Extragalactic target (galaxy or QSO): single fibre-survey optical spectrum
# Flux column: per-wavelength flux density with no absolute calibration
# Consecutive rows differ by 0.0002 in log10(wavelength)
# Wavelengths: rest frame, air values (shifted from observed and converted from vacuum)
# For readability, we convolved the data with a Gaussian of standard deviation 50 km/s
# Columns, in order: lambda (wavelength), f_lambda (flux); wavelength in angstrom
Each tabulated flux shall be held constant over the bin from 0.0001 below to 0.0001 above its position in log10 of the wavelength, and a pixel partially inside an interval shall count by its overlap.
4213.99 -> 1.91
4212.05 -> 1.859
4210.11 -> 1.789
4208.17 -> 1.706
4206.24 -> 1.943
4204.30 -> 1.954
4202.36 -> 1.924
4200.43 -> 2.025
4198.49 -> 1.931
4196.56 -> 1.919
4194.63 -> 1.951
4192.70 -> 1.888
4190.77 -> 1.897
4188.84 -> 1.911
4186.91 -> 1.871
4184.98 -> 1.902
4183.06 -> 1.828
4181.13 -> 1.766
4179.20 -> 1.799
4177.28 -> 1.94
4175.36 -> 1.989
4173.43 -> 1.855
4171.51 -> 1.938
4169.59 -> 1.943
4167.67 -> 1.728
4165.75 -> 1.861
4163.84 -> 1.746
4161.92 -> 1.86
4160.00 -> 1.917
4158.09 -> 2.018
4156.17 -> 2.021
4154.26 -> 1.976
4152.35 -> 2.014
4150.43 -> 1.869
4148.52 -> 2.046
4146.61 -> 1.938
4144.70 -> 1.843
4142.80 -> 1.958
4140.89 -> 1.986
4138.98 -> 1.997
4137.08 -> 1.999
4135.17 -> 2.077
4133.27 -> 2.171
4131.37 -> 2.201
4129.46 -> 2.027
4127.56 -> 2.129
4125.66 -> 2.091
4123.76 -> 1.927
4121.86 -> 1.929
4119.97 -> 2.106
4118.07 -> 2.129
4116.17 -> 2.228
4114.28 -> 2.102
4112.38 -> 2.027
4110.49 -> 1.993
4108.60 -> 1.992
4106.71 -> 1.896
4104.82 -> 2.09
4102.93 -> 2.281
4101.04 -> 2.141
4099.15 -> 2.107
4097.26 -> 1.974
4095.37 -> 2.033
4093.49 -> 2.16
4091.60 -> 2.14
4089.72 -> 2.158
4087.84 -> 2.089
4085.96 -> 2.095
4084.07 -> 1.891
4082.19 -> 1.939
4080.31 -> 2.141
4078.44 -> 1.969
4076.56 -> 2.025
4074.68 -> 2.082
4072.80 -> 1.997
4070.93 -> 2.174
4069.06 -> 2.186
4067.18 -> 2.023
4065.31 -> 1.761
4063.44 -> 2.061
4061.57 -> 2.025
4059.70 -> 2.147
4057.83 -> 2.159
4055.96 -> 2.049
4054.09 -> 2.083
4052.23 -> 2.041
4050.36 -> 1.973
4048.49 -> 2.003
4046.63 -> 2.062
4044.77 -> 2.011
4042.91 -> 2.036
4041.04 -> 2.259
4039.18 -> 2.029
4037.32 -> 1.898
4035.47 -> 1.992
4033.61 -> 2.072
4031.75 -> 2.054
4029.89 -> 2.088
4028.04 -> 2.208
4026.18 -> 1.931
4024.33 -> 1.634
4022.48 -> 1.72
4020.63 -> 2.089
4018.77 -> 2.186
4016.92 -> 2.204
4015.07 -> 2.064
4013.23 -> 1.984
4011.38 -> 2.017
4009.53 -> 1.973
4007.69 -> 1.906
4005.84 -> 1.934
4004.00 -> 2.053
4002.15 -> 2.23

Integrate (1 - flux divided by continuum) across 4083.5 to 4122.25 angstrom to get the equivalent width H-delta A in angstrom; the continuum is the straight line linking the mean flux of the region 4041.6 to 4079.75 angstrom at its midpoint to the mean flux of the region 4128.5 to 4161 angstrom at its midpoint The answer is -1.0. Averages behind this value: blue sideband 2.05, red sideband 2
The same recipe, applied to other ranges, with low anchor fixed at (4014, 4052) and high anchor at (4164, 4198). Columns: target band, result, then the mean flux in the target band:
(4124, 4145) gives -1.3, 2.05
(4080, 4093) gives -0.6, 2.06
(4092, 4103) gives -0.8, 2.1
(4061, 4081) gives -0.5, 2.04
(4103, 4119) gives -1.0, 2.07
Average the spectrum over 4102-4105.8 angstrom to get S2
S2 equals 2.18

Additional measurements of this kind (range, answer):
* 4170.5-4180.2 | 1.9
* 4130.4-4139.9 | 2.09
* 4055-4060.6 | 2.12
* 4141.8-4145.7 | 1.9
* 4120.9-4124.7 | 1.93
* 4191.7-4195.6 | 1.92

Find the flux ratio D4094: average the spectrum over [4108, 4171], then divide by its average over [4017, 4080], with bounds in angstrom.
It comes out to 0.98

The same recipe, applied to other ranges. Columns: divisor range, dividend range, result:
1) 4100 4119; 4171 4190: 0.90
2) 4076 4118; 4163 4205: 0.91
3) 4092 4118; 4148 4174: 0.92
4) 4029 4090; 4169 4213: 0.92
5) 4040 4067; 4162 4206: 0.92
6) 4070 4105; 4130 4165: 0.95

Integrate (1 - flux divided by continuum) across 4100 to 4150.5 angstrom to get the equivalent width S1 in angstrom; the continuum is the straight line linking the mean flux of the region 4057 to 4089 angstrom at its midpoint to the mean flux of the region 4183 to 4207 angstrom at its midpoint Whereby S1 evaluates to -1.4 angstrom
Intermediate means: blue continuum 2.05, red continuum 1.92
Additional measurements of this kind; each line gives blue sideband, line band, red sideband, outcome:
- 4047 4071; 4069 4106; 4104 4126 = -0.64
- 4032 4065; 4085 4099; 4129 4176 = -0.58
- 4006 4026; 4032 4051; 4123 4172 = -0.59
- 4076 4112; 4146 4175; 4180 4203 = 0.51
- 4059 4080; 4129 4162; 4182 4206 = -0.54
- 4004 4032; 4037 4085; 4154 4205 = -1.64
